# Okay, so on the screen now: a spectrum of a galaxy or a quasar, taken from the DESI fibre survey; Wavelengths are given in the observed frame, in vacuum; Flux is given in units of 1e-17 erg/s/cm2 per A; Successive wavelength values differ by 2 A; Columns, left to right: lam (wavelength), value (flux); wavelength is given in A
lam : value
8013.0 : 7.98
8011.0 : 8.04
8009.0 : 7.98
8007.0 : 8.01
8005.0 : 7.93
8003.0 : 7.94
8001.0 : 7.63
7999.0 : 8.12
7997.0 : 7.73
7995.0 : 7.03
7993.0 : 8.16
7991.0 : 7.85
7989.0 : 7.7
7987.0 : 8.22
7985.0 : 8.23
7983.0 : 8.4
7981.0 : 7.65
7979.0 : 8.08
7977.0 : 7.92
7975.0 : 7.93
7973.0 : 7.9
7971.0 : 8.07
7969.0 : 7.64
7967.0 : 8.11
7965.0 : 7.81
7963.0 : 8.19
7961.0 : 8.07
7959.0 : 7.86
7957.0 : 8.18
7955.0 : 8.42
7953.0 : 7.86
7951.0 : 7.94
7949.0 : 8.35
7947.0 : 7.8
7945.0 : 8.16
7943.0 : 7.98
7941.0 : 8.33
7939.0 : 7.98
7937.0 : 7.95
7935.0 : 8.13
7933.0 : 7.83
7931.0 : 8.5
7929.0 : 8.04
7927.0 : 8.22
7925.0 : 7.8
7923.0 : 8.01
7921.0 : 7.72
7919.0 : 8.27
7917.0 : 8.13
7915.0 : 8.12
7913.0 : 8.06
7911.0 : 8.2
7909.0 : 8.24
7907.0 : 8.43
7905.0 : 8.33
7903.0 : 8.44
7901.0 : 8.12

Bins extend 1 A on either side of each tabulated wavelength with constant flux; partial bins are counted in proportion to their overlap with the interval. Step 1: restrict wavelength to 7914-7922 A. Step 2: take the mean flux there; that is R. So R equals 8.06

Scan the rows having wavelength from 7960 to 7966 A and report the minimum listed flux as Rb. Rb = 7.81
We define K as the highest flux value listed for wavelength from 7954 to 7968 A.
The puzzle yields 8.42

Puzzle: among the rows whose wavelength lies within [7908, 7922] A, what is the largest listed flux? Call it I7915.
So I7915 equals 8.27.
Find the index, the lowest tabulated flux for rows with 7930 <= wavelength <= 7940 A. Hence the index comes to 7.83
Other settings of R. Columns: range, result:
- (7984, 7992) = 8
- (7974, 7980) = 7.98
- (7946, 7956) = 8.07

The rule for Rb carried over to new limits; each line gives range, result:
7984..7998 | 7.03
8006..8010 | 7.98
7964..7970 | 7.64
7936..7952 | 7.8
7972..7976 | 7.9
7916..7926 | 7.72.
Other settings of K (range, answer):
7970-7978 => 8.07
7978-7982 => 8.08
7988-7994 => 8.16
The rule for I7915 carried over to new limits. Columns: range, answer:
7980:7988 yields 8.4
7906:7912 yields 8.43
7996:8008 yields 8.12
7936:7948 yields 8.33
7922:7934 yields 8.5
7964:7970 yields 8.11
